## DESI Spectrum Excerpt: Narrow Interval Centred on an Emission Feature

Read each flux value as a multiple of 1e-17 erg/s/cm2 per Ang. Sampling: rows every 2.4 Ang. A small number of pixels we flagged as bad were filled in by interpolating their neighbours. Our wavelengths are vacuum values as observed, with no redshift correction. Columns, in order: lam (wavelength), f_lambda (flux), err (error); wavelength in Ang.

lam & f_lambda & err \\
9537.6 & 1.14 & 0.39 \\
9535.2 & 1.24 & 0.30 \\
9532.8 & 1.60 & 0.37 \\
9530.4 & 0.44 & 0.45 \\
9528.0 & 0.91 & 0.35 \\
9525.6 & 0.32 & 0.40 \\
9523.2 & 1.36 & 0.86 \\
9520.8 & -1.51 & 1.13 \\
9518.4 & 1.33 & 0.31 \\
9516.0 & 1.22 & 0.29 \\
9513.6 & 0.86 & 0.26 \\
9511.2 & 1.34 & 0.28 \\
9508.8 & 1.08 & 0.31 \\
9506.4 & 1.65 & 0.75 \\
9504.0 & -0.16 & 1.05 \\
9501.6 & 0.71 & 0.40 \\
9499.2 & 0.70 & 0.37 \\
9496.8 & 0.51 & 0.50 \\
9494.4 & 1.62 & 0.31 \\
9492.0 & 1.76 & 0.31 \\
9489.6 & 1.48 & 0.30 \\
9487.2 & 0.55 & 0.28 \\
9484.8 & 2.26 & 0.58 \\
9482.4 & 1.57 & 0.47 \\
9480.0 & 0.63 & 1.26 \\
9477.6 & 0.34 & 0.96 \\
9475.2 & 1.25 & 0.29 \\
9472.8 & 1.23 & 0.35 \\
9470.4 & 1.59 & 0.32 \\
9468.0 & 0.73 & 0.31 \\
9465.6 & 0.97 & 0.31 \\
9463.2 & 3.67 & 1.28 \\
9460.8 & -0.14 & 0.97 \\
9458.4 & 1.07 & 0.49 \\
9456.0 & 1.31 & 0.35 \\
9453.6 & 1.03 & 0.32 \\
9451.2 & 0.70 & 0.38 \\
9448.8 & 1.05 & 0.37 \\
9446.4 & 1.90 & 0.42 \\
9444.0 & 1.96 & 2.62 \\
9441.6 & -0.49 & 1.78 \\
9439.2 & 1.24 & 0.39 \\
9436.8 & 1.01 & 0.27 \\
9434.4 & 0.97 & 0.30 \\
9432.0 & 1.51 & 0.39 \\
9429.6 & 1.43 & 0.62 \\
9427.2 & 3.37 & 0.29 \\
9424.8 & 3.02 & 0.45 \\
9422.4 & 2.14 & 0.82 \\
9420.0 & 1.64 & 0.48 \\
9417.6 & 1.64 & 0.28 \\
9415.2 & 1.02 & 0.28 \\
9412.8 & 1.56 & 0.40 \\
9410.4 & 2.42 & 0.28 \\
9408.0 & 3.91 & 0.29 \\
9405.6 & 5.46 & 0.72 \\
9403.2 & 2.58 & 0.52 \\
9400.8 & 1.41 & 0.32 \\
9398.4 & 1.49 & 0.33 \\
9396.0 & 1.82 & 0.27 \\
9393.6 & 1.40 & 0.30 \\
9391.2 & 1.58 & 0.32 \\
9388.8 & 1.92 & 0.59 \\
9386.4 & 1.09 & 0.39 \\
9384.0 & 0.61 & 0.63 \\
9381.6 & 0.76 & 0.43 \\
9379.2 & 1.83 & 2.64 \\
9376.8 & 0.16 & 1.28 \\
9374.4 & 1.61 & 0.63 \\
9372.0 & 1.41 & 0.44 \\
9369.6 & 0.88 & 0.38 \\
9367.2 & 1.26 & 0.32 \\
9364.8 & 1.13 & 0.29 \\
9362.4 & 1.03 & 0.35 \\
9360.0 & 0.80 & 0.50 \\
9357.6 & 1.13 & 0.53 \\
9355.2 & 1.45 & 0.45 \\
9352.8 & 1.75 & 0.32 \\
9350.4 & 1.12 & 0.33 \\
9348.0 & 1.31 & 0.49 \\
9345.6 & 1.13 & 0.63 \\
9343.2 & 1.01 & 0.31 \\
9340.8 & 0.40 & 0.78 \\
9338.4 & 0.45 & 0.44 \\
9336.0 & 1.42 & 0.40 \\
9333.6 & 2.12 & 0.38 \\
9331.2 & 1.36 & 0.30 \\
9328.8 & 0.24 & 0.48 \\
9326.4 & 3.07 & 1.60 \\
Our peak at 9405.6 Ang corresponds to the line [S II]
